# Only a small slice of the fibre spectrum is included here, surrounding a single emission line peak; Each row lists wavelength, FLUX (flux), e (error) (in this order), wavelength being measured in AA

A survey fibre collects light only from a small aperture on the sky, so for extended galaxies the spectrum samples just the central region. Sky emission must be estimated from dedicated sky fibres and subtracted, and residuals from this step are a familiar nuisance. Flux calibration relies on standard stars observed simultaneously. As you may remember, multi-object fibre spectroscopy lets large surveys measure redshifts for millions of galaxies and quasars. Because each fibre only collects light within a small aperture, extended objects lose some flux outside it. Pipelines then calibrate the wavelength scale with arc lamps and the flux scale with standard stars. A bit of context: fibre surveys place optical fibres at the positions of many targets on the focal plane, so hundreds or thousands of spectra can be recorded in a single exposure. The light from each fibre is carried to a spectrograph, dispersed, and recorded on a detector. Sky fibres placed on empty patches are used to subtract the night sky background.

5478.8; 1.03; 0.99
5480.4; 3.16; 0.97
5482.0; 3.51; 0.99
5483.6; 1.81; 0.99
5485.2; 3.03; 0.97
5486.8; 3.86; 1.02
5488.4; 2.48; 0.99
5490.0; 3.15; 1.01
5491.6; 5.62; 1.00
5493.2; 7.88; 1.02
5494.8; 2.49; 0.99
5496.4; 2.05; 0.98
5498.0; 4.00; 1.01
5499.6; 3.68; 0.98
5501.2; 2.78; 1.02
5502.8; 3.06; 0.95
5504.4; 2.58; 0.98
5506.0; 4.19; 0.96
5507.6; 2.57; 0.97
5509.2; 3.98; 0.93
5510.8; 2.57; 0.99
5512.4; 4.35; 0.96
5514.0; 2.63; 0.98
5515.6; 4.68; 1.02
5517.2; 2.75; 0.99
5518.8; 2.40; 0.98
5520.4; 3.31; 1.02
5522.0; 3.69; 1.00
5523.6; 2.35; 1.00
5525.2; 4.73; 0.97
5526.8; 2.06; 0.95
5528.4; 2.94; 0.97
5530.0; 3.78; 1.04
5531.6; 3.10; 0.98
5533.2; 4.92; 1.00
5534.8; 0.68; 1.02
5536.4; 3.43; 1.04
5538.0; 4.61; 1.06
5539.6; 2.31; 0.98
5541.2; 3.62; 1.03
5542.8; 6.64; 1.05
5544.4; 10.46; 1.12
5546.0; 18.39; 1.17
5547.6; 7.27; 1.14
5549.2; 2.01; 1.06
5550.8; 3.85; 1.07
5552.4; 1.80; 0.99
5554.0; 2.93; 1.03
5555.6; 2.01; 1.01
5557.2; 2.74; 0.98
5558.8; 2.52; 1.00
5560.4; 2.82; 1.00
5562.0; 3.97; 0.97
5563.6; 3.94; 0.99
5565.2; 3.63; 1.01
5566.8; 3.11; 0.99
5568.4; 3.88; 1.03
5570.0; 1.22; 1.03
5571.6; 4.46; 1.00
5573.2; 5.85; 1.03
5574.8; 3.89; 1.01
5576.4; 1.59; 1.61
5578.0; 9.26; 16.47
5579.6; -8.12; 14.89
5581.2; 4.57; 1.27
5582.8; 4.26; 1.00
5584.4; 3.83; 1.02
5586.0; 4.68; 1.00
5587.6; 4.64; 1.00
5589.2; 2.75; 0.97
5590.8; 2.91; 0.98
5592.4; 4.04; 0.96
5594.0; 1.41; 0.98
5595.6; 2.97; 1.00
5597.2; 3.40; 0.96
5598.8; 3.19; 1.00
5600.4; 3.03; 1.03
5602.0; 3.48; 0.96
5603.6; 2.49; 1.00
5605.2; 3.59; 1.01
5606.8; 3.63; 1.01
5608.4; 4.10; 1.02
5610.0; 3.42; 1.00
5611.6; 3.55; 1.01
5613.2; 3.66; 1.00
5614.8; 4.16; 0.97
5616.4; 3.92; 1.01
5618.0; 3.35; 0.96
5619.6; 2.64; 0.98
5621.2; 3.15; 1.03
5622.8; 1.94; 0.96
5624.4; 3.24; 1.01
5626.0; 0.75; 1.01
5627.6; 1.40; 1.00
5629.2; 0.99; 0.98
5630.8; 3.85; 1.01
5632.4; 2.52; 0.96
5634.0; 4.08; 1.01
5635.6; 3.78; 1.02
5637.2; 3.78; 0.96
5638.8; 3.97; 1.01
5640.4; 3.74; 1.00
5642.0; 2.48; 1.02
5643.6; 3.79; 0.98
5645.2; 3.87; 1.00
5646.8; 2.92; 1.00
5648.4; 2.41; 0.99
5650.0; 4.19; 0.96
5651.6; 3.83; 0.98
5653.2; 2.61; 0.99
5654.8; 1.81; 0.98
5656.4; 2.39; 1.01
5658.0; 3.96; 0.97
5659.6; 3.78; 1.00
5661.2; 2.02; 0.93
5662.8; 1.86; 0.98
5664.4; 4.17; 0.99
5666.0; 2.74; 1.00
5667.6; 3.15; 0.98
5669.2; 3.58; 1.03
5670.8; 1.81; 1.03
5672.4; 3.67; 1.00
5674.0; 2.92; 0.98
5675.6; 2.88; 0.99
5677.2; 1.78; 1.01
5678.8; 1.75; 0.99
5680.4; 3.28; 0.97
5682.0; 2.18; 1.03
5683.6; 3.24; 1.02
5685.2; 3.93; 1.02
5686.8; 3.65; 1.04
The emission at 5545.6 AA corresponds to [O III]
